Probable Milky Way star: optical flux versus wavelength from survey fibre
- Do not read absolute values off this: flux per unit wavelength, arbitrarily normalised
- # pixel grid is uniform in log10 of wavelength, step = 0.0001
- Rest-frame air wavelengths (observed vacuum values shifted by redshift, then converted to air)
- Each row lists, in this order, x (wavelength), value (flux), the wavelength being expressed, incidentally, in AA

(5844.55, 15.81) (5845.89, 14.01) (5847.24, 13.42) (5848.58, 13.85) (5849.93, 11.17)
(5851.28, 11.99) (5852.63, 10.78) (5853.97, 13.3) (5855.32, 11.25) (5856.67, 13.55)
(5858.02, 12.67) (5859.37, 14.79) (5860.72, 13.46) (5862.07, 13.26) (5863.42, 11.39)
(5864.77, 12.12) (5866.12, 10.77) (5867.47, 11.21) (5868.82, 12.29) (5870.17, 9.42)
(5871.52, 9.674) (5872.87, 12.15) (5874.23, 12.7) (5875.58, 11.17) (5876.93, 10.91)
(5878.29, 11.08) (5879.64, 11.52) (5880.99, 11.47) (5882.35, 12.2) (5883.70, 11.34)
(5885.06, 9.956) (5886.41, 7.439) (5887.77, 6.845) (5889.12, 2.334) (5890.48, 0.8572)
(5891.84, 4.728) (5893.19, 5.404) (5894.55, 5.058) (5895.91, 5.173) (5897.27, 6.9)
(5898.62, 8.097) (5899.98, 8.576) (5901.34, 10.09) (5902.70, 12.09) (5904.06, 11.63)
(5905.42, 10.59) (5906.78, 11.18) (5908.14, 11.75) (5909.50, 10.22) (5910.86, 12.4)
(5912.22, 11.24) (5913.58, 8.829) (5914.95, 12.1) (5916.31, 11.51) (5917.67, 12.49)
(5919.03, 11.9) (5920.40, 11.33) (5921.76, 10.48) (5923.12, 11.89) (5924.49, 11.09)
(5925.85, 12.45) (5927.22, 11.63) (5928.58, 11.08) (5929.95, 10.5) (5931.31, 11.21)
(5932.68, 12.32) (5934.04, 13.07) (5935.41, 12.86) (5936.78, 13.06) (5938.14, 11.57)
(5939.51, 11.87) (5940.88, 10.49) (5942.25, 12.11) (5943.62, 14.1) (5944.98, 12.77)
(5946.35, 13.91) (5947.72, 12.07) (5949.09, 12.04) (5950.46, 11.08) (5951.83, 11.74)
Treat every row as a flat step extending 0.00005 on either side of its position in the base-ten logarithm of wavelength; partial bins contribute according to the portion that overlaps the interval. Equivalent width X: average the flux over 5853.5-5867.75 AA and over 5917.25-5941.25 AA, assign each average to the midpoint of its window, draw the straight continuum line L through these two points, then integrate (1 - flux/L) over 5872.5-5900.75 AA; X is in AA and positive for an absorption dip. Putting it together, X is 9.0 AA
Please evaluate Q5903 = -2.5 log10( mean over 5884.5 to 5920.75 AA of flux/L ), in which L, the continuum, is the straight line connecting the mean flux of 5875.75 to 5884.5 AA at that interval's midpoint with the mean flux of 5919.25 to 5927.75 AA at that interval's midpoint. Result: 0.27 mag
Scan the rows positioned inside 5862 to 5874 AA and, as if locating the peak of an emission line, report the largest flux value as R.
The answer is 13.26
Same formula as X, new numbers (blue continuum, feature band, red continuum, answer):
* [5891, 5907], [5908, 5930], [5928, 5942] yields -2.6 AA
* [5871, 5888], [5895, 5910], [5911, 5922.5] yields 2.0 AA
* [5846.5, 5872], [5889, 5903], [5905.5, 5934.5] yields 6.5 AA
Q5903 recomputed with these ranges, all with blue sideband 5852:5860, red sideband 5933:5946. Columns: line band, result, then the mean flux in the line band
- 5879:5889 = 0.291 mag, 9.67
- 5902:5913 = 0.110 mag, 11.4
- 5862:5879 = 0.122 mag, 11.3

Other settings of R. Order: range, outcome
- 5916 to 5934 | 12.49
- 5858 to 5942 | 14.79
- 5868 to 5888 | 12.7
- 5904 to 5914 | 12.4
